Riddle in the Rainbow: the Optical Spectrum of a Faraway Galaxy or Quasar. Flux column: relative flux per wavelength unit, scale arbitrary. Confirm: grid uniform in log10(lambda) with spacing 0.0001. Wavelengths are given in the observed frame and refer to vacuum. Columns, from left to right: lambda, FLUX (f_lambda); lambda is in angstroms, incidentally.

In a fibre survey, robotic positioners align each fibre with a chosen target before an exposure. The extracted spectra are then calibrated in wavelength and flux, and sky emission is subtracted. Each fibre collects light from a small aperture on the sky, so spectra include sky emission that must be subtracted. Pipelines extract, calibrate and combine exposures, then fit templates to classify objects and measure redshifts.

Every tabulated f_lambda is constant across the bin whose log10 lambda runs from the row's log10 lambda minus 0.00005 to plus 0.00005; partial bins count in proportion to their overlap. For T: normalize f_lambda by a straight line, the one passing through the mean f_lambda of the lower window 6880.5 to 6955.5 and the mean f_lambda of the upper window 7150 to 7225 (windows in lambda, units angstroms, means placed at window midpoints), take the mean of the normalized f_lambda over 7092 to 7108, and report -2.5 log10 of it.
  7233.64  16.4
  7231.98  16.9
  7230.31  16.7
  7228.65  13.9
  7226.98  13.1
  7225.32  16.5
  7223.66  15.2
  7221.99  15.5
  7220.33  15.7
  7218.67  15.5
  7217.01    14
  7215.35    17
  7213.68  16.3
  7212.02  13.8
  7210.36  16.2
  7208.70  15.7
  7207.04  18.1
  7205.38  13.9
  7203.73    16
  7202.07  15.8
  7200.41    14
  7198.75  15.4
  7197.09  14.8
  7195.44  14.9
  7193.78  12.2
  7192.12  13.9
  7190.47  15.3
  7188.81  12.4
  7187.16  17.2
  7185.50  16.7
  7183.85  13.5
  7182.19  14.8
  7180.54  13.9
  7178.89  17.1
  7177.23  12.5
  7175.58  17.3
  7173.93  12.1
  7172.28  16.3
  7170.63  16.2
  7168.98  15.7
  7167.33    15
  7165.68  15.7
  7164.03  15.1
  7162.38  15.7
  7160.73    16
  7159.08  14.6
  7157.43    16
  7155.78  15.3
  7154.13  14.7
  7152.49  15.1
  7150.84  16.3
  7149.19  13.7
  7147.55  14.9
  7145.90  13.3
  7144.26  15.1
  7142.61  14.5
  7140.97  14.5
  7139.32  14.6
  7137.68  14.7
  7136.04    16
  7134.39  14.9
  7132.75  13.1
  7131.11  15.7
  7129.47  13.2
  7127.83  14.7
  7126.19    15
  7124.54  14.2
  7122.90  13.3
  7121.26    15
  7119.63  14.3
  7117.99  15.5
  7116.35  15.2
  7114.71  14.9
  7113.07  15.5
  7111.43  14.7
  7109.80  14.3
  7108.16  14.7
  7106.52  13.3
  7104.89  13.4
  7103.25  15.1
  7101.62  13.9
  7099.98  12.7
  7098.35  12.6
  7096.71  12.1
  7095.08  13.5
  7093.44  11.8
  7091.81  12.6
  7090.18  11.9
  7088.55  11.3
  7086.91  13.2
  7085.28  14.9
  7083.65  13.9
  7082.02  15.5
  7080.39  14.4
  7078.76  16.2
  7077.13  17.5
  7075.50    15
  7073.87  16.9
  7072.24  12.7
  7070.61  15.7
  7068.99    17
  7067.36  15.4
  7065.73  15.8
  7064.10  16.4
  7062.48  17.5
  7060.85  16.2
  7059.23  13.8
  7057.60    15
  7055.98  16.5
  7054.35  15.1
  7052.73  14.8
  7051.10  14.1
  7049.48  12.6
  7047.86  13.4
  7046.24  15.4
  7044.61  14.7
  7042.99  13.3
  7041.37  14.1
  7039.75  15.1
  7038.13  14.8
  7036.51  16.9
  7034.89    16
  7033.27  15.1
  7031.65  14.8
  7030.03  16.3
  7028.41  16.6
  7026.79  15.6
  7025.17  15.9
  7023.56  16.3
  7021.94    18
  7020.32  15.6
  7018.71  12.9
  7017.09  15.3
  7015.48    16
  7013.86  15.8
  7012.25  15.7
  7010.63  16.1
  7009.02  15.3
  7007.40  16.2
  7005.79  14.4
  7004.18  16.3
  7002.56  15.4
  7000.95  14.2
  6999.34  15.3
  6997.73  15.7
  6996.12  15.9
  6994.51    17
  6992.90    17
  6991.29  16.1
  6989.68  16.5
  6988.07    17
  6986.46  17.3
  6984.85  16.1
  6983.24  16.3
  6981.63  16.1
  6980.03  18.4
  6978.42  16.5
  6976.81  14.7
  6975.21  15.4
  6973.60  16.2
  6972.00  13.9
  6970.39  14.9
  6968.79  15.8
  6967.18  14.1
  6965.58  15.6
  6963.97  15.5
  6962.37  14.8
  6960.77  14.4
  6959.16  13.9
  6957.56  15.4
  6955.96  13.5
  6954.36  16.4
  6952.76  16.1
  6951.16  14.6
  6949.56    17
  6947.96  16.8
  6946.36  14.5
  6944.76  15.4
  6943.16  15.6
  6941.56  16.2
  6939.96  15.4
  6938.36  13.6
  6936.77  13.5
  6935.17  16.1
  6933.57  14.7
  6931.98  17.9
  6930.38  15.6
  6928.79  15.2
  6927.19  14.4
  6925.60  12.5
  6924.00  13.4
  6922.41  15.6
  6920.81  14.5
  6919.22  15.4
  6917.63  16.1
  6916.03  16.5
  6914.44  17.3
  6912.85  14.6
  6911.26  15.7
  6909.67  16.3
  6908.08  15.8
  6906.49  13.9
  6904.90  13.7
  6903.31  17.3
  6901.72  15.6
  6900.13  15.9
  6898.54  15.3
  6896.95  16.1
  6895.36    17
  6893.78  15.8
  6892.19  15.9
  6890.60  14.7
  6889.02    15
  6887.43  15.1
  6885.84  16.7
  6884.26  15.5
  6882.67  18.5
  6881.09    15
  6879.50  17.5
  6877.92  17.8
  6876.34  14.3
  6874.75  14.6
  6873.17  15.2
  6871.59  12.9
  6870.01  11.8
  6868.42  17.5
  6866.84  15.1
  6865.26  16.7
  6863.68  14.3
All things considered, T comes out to 0.16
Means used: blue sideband 15.5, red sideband 15.2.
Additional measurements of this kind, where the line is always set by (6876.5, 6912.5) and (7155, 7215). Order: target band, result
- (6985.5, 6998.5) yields -0.06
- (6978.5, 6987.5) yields -0.08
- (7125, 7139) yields 0.05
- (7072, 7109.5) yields 0.11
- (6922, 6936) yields 0.05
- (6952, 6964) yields 0.05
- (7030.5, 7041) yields 0.01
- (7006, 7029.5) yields -0.01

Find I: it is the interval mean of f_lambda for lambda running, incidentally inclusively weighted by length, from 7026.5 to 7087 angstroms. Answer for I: 15.2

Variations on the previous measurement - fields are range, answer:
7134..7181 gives 15.1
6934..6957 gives 15.3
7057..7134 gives 14.5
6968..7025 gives 15.9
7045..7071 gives 15.3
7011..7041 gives 15.7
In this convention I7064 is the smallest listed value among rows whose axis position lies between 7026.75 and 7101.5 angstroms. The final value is 11.3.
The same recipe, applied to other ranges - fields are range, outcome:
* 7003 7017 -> 14.4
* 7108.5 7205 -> 12.1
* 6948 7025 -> 12.9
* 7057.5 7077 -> 12.7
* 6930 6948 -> 13.5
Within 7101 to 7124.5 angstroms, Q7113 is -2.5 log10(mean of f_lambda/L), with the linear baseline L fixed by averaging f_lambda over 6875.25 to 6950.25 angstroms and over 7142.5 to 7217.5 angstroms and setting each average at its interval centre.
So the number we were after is 0.05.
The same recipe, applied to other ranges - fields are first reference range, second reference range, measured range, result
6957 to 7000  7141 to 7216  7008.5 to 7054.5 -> 0.026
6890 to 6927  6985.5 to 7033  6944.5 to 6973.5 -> 0.034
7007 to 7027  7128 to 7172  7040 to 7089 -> 0.036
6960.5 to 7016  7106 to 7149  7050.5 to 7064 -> -0.019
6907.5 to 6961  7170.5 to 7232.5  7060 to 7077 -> -0.049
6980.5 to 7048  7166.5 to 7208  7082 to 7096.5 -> 0.183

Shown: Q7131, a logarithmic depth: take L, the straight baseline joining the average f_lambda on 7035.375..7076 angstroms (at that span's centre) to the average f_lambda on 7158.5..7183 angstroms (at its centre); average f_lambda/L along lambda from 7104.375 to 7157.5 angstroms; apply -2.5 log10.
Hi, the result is 0.04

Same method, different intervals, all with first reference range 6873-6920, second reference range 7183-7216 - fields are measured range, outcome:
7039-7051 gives 0.10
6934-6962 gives 0.04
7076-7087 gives 0.01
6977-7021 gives -0.02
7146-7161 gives 0.01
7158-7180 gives -0.01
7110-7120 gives 0.02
